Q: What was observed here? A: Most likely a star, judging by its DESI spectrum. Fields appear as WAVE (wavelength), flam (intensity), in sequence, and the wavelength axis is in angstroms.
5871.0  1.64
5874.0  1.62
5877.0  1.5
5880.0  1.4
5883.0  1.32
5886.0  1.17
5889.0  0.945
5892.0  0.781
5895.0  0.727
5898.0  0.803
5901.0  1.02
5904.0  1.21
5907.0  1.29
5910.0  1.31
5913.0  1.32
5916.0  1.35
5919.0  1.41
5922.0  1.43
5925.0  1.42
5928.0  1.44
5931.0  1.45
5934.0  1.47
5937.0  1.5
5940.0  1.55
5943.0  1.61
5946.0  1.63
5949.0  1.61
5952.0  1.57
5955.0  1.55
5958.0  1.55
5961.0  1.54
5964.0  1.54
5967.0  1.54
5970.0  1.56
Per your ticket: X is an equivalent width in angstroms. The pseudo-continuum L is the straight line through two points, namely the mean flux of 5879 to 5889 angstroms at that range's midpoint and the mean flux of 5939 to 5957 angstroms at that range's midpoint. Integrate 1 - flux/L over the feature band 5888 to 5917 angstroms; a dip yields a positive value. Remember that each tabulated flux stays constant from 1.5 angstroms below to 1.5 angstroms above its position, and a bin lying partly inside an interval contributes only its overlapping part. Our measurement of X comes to 5.9 angstroms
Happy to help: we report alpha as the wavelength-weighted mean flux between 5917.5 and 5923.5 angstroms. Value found 1.42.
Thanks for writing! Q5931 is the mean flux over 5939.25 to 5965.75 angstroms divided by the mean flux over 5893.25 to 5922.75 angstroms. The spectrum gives 1.34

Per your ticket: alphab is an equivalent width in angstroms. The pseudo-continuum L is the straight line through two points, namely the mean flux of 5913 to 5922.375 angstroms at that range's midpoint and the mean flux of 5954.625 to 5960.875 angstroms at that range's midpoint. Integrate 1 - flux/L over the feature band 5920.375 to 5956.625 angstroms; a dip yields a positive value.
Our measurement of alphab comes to -1.3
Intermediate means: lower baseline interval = 1.38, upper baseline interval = 1.55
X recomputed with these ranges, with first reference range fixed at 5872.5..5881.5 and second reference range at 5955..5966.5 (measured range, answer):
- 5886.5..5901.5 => 6.4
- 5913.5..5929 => 1.3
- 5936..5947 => -0.3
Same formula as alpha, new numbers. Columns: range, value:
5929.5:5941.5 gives 1.49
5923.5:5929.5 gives 1.43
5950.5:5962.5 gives 1.55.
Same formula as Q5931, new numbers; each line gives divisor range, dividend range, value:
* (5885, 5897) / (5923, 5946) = 1.68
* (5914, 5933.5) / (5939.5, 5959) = 1.12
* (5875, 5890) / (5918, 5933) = 1.11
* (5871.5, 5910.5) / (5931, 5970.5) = 1.33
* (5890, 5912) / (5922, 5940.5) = 1.43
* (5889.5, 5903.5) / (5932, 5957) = 1.80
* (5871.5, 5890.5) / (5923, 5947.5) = 1.12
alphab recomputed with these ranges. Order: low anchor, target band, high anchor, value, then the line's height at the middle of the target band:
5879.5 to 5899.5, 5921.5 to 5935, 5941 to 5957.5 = -0.6 angstroms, 1.38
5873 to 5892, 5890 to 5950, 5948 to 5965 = 4.9 angstroms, 1.42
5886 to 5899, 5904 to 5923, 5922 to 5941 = -2.5 angstroms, 1.18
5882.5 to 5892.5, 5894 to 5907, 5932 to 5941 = 2.1 angstroms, 1.17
